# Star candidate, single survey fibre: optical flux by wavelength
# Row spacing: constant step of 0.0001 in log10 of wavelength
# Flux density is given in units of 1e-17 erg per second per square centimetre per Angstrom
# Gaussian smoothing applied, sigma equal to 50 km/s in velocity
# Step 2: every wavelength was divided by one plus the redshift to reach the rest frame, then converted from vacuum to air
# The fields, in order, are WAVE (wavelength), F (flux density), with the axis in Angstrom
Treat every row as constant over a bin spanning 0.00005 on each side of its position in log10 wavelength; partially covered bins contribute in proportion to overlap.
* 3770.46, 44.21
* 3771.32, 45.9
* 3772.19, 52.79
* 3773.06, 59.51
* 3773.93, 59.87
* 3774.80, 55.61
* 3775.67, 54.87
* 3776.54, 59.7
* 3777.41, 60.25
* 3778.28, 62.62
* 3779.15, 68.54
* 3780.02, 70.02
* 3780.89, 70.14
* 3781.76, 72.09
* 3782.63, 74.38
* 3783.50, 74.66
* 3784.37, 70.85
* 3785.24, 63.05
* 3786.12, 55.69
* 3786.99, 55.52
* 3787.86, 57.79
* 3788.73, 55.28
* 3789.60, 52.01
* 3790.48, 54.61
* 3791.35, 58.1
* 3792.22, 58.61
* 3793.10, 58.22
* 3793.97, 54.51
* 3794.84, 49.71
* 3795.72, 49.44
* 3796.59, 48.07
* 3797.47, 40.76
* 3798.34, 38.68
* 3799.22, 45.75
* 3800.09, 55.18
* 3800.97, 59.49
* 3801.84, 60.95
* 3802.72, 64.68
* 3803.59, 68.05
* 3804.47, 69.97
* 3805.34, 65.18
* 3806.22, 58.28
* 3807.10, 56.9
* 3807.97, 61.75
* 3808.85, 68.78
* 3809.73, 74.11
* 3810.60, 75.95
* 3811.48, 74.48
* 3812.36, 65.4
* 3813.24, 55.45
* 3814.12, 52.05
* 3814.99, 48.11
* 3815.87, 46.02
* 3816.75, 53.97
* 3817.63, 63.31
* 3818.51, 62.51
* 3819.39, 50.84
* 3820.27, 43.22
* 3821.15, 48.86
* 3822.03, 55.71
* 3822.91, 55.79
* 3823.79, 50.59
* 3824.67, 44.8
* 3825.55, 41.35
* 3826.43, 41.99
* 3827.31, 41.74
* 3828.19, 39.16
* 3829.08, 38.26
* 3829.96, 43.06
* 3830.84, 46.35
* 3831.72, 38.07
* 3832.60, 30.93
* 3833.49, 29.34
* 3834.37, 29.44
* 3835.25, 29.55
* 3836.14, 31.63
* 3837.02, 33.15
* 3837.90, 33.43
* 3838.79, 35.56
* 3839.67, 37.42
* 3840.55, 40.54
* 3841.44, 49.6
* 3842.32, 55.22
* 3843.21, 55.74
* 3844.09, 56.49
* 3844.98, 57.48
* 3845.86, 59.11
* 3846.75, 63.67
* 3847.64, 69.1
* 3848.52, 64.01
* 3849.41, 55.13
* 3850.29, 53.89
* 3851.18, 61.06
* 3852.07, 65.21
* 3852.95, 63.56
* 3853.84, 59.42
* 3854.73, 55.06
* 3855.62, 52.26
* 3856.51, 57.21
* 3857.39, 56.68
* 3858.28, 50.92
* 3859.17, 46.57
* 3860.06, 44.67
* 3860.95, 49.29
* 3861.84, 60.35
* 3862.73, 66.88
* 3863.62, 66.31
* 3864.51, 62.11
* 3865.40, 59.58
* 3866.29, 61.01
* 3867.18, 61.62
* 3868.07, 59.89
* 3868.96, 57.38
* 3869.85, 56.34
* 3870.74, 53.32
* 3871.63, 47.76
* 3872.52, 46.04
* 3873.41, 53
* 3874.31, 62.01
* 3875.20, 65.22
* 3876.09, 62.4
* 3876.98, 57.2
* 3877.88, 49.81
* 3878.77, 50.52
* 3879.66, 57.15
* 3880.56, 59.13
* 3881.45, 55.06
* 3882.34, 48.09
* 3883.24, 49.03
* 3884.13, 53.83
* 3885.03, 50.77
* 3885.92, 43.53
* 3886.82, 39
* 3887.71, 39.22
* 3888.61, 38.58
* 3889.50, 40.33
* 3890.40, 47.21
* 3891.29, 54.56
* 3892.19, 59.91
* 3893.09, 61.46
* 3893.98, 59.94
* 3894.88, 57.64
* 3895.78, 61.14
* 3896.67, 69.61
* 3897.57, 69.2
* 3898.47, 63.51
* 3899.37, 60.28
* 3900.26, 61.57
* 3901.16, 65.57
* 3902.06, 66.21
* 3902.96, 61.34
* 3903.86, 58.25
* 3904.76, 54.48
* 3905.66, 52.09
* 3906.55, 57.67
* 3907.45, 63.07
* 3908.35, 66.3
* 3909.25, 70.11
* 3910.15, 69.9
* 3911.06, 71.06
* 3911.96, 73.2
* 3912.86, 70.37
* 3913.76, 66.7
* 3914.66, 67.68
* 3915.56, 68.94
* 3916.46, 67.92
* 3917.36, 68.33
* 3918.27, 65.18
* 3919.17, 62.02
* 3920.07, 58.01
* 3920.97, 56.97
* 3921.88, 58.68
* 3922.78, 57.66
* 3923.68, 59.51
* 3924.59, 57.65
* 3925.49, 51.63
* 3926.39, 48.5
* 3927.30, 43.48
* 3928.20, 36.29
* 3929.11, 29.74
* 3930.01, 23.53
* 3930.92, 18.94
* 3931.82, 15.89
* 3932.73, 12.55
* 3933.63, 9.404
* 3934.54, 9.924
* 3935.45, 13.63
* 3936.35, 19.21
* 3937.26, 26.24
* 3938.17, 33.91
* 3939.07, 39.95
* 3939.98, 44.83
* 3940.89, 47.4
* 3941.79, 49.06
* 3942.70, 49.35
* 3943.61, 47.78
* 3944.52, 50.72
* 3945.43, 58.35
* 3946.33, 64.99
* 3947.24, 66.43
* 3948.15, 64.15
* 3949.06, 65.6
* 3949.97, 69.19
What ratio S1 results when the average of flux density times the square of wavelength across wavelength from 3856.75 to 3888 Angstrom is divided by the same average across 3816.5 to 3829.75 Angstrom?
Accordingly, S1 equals 1.15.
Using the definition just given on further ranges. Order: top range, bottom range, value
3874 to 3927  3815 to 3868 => 1.20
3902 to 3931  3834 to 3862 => 1.18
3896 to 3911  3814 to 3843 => 1.51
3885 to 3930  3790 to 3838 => 1.18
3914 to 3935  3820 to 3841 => 1.20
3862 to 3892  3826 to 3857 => 1.15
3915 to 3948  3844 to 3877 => 0.80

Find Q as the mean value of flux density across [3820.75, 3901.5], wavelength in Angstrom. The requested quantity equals 52.1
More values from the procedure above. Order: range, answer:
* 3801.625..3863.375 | 52.6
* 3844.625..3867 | 58.5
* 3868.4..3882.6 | 55.2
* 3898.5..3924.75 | 63.4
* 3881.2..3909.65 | 56.2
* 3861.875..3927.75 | 58.3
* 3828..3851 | 45.5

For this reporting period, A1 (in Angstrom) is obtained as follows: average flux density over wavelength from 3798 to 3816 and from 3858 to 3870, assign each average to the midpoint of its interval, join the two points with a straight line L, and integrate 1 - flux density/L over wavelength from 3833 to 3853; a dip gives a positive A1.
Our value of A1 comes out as 3.3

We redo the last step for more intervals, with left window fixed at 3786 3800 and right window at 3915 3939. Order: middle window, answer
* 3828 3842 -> 3.4 Angstrom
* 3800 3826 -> -4.1 Angstrom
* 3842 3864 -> -4.9 Angstrom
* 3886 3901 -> -3.8 Angstrom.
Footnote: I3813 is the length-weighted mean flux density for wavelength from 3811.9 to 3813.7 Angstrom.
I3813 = 60.3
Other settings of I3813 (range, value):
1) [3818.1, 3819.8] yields 56.7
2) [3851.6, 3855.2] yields 60.7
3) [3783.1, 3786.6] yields 65.8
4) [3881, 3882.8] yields 51.6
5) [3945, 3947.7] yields 63.5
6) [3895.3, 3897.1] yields 65.4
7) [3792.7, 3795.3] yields 54.1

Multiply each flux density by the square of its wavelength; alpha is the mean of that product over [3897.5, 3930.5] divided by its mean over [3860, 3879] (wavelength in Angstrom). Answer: 1.06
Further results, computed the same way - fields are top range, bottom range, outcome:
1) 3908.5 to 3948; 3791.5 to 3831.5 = 0.95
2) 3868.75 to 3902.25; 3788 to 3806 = 1.04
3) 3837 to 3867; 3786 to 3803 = 1.06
